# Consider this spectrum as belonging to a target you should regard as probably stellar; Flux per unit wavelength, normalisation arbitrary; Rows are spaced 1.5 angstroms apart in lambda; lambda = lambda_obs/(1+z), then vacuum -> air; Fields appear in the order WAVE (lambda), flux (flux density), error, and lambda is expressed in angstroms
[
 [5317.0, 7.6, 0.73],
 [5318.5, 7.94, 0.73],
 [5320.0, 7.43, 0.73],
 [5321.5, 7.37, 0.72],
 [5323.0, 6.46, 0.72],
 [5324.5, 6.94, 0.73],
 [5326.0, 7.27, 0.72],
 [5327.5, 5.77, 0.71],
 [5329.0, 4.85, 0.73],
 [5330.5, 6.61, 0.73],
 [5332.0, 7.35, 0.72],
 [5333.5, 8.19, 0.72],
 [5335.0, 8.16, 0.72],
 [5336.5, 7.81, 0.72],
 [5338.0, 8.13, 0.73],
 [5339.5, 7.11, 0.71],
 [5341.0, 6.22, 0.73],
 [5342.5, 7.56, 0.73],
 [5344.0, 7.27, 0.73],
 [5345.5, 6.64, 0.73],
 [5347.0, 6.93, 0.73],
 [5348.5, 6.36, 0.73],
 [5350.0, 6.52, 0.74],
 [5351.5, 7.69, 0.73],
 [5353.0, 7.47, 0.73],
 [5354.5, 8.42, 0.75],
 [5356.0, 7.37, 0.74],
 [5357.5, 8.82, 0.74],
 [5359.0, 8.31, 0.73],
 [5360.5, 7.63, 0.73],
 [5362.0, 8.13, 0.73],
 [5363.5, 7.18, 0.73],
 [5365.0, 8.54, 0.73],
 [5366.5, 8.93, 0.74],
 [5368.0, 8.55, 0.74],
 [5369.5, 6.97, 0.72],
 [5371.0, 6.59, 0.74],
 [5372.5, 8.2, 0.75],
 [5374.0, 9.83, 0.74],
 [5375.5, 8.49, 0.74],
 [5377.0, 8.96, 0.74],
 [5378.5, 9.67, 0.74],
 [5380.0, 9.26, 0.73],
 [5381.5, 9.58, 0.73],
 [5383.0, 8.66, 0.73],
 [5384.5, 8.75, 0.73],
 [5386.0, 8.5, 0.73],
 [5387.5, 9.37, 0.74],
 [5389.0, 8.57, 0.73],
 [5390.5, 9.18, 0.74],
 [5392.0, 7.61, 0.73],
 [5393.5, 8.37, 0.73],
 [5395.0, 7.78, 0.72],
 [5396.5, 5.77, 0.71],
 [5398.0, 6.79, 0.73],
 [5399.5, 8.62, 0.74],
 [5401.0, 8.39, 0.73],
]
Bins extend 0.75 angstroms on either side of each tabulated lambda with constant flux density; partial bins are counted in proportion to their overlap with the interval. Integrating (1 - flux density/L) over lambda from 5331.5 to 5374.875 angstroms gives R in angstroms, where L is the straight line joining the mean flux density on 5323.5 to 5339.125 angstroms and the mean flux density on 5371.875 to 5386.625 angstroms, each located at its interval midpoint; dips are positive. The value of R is 1.4 angstroms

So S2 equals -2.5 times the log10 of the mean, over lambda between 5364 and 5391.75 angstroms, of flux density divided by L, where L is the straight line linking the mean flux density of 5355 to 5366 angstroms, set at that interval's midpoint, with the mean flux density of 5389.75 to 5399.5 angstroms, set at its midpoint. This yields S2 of -0.11 mag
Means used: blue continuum 8.03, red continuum 7.66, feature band 8.67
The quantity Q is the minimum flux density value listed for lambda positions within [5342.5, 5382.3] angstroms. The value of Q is 6.36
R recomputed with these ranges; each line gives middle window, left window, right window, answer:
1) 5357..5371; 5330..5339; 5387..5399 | -0.37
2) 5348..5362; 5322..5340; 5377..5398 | 0.01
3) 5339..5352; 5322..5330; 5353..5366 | 0.71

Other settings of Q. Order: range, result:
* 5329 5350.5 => 4.85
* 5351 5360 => 7.37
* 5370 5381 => 6.59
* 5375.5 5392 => 7.61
